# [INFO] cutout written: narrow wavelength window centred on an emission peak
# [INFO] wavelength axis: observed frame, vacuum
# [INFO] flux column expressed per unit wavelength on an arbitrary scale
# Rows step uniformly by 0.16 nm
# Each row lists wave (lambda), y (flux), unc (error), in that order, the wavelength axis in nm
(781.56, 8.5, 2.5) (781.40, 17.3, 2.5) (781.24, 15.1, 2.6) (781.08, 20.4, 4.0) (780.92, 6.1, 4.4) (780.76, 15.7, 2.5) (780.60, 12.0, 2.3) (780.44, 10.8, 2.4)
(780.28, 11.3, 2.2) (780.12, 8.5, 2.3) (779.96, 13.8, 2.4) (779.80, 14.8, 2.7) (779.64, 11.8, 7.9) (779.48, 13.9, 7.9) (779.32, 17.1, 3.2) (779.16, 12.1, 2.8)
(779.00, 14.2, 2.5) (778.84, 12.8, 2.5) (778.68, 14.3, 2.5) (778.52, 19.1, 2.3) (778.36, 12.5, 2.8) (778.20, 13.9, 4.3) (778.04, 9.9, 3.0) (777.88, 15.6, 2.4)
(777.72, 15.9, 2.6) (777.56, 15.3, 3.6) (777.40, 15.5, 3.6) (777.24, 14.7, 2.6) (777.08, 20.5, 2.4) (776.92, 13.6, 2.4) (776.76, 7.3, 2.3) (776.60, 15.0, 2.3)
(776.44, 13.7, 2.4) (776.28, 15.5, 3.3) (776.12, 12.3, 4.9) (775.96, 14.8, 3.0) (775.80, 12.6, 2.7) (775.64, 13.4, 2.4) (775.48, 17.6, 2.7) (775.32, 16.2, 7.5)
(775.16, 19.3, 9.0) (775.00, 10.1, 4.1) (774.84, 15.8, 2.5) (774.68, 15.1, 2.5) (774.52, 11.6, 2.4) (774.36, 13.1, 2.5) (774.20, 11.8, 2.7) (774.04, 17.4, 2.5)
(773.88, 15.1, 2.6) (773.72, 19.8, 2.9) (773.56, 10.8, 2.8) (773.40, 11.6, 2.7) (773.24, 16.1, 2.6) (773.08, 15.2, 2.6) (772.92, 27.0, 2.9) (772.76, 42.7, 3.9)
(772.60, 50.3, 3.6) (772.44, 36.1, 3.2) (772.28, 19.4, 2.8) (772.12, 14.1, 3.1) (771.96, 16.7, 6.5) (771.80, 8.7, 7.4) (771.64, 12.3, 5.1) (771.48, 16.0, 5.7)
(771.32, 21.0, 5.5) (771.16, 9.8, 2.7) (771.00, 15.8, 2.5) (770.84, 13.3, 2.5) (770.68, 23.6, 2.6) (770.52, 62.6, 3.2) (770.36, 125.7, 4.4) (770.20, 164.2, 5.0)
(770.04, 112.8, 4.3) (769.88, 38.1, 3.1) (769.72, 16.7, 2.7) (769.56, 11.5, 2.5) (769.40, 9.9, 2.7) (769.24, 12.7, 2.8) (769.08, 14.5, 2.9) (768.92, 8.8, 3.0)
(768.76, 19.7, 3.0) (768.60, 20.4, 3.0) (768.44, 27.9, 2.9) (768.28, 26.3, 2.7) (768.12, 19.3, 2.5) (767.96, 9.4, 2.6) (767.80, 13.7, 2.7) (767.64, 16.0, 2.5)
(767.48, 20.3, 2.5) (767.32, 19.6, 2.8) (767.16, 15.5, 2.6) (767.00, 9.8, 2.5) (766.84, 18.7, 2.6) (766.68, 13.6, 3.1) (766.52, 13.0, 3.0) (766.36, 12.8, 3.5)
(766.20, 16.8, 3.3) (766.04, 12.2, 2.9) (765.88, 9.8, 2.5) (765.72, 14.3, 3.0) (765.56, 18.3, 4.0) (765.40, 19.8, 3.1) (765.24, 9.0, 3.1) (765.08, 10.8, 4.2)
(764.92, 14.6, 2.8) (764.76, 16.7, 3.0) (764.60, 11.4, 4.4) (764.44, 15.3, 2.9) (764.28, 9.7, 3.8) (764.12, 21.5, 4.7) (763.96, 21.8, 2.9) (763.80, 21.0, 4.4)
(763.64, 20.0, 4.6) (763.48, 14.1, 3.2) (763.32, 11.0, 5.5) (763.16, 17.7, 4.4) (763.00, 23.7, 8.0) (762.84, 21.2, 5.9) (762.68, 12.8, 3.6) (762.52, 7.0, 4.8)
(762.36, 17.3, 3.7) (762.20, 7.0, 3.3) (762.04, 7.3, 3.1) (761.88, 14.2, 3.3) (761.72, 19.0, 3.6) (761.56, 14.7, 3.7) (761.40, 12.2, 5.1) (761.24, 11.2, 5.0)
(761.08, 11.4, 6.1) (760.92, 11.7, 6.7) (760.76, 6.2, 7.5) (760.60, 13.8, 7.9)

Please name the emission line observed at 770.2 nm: H-alpha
